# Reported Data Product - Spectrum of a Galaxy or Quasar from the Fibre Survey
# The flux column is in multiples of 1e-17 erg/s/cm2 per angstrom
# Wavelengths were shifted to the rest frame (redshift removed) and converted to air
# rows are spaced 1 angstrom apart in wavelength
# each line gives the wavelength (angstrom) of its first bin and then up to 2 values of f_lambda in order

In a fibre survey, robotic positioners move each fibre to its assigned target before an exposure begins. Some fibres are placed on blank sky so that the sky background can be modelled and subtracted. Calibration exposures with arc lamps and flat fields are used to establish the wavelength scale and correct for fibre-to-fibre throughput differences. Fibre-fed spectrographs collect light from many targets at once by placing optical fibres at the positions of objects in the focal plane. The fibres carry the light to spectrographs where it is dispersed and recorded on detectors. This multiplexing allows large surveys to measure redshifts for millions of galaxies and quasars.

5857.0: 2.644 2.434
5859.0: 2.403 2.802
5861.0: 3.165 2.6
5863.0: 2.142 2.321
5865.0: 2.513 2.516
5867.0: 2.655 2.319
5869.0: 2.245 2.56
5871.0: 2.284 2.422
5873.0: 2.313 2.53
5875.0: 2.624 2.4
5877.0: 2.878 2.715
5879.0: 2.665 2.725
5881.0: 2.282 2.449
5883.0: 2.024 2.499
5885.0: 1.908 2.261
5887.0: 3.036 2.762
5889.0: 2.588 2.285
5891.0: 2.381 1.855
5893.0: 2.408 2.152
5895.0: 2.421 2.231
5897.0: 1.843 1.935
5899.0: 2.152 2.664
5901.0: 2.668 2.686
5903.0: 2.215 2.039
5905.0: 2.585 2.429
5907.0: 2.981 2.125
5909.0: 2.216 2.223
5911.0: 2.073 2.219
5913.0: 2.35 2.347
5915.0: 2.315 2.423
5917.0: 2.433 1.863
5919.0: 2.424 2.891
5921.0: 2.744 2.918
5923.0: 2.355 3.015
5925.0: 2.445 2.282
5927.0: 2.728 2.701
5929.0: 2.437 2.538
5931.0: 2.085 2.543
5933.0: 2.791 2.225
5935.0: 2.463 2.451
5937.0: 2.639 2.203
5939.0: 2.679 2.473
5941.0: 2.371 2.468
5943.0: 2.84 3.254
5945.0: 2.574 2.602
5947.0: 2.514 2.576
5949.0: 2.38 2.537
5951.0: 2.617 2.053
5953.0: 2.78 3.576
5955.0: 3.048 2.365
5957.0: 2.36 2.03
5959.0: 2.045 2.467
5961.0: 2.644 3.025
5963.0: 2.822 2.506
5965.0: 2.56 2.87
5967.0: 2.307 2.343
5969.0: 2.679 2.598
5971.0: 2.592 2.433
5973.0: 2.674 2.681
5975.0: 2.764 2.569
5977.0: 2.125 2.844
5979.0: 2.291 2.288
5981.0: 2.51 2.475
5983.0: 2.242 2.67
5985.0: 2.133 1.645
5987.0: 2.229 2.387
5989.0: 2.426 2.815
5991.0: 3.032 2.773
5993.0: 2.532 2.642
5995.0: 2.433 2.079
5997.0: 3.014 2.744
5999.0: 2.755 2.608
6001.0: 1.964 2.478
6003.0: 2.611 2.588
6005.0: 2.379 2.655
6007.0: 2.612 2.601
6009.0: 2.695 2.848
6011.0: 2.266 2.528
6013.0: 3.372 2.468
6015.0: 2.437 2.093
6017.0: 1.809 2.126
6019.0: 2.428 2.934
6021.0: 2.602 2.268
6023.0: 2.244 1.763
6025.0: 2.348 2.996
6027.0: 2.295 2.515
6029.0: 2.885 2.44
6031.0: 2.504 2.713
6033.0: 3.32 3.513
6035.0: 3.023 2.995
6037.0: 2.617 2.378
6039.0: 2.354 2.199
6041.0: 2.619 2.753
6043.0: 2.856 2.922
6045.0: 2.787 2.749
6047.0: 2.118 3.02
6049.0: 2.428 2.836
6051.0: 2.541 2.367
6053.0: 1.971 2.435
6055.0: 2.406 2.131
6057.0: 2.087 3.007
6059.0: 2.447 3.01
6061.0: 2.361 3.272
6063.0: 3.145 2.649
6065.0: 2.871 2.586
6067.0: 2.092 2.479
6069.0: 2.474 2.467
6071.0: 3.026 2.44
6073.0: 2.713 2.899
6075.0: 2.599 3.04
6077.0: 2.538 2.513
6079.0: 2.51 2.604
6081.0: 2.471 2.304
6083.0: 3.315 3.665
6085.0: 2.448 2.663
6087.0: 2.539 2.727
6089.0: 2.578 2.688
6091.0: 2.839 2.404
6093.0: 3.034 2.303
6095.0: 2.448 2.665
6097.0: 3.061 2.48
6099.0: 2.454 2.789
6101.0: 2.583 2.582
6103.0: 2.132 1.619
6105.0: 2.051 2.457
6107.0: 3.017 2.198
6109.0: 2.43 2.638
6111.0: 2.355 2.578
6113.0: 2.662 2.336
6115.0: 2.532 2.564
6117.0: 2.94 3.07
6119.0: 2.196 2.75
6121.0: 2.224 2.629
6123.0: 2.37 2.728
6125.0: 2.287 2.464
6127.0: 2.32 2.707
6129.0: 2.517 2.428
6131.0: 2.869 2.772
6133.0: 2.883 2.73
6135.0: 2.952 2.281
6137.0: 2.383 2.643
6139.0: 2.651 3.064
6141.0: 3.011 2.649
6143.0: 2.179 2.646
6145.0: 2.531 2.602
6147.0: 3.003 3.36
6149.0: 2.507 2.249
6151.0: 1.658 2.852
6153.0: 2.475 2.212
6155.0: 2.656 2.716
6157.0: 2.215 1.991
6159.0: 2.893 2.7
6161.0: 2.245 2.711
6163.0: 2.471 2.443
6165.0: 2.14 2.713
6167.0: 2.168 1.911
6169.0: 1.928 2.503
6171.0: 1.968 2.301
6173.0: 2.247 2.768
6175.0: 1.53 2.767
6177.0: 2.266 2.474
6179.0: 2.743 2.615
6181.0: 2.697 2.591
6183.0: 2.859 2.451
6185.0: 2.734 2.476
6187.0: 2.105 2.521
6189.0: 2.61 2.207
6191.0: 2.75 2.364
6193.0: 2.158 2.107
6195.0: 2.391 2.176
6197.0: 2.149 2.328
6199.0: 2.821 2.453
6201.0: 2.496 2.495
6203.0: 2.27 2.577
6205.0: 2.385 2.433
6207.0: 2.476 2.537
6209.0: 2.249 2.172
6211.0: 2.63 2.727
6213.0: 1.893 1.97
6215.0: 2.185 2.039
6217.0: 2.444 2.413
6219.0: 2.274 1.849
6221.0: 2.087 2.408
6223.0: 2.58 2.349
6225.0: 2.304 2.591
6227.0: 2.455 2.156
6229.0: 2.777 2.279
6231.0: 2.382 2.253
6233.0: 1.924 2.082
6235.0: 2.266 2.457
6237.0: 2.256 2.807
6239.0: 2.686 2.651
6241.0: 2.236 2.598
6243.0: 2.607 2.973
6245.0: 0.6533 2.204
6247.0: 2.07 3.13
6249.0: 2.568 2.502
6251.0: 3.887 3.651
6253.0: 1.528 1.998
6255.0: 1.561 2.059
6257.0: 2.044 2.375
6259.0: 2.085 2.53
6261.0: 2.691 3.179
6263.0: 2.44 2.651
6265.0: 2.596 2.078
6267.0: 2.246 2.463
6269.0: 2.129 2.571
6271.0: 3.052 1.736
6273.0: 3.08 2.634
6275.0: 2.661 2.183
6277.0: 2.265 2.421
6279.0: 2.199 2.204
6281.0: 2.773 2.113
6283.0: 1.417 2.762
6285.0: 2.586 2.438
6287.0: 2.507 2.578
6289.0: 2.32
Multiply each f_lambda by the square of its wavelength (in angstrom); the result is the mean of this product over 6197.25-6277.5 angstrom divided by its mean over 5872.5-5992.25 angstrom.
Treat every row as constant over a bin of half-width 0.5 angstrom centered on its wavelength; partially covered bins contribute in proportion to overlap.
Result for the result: 1.1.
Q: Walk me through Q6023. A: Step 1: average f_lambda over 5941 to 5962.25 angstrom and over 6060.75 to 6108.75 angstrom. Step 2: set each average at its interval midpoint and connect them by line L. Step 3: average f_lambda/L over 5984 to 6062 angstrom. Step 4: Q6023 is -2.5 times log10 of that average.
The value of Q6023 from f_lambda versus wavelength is 0.03 mag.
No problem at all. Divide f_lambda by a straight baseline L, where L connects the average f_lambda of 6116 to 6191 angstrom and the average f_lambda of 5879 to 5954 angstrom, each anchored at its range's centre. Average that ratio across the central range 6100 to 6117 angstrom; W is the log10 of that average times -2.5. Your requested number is 0.03 mag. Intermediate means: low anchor 2.45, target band 2.45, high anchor 2.52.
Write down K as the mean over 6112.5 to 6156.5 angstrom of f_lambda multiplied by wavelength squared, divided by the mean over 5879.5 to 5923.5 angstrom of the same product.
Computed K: 1.2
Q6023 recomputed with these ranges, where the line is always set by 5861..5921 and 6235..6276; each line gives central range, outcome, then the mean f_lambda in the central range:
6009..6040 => -0.064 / 2.57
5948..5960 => -0.051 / 2.53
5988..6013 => -0.079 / 2.6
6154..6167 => -0.013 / 2.47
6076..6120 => -0.068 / 2.59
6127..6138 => -0.086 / 2.64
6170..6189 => -0.007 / 2.46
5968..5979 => -0.069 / 2.57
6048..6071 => -0.063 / 2.57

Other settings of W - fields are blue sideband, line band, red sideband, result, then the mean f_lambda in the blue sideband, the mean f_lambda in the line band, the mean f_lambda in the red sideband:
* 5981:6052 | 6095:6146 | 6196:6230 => -0.05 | 2.56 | 2.56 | 2.36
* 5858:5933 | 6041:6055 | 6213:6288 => -0.08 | 2.44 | 2.59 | 2.38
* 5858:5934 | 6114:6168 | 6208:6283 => -0.07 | 2.44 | 2.56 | 2.38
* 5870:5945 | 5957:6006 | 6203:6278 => -0.03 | 2.45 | 2.51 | 2.39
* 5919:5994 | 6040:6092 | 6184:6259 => -0.07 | 2.55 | 2.64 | 2.37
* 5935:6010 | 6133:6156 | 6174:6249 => -0.08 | 2.55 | 2.61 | 2.38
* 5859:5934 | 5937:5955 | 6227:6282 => -0.08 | 2.44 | 2.63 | 2.41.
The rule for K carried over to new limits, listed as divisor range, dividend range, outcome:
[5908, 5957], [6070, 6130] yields 1.09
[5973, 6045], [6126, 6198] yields 1.03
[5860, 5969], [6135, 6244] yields 1.07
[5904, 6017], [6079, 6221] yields 1.05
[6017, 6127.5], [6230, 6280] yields 0.99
